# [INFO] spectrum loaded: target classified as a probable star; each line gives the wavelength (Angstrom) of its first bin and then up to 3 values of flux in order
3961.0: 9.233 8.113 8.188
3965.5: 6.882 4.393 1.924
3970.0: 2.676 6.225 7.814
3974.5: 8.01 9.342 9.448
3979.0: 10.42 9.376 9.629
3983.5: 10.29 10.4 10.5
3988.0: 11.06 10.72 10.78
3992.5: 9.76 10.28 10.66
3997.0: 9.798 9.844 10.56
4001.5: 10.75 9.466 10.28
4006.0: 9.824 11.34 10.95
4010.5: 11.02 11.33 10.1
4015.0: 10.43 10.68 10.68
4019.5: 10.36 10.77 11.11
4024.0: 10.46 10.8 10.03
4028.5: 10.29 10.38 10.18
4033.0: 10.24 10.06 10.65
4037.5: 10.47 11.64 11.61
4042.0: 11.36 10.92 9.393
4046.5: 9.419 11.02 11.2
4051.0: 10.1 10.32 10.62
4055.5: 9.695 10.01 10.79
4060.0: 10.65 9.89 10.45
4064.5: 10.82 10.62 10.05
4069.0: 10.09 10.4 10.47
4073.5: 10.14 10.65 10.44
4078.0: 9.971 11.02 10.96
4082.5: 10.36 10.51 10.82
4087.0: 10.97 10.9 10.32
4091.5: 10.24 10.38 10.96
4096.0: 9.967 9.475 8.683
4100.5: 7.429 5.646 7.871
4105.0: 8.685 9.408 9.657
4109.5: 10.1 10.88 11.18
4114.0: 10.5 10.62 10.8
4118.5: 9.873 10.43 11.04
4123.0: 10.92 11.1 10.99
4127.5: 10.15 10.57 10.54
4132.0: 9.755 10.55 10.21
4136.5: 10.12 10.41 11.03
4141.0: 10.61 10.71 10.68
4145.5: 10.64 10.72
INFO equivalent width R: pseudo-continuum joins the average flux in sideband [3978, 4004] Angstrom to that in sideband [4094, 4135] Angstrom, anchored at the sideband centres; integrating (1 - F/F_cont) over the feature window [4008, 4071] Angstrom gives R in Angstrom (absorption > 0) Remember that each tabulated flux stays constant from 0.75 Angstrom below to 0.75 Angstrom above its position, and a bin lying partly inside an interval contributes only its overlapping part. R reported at -2.57 Angstrom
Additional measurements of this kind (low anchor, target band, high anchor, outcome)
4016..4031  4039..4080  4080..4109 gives -1.5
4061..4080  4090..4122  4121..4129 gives 2.9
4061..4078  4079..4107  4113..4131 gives 2.1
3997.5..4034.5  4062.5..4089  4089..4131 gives -1.0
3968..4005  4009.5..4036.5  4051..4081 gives -2.1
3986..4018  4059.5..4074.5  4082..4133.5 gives -0.2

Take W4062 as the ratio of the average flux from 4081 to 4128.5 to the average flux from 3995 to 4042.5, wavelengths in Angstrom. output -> 0.95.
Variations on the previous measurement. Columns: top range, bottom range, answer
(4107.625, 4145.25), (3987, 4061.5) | 1.00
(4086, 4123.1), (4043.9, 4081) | 0.95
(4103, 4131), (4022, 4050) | 0.97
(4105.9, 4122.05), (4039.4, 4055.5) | 0.98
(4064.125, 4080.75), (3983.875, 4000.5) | 1.00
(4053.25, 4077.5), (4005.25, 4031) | 0.98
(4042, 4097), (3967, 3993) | 1.21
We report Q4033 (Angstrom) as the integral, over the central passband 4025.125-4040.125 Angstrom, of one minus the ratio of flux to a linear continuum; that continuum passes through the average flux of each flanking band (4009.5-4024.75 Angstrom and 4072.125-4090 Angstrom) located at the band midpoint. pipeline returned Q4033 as 0.3 Angstrom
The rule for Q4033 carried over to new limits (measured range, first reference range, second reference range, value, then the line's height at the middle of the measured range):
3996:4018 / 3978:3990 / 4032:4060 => -0.21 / 10.4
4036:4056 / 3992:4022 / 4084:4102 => -0.84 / 10.2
